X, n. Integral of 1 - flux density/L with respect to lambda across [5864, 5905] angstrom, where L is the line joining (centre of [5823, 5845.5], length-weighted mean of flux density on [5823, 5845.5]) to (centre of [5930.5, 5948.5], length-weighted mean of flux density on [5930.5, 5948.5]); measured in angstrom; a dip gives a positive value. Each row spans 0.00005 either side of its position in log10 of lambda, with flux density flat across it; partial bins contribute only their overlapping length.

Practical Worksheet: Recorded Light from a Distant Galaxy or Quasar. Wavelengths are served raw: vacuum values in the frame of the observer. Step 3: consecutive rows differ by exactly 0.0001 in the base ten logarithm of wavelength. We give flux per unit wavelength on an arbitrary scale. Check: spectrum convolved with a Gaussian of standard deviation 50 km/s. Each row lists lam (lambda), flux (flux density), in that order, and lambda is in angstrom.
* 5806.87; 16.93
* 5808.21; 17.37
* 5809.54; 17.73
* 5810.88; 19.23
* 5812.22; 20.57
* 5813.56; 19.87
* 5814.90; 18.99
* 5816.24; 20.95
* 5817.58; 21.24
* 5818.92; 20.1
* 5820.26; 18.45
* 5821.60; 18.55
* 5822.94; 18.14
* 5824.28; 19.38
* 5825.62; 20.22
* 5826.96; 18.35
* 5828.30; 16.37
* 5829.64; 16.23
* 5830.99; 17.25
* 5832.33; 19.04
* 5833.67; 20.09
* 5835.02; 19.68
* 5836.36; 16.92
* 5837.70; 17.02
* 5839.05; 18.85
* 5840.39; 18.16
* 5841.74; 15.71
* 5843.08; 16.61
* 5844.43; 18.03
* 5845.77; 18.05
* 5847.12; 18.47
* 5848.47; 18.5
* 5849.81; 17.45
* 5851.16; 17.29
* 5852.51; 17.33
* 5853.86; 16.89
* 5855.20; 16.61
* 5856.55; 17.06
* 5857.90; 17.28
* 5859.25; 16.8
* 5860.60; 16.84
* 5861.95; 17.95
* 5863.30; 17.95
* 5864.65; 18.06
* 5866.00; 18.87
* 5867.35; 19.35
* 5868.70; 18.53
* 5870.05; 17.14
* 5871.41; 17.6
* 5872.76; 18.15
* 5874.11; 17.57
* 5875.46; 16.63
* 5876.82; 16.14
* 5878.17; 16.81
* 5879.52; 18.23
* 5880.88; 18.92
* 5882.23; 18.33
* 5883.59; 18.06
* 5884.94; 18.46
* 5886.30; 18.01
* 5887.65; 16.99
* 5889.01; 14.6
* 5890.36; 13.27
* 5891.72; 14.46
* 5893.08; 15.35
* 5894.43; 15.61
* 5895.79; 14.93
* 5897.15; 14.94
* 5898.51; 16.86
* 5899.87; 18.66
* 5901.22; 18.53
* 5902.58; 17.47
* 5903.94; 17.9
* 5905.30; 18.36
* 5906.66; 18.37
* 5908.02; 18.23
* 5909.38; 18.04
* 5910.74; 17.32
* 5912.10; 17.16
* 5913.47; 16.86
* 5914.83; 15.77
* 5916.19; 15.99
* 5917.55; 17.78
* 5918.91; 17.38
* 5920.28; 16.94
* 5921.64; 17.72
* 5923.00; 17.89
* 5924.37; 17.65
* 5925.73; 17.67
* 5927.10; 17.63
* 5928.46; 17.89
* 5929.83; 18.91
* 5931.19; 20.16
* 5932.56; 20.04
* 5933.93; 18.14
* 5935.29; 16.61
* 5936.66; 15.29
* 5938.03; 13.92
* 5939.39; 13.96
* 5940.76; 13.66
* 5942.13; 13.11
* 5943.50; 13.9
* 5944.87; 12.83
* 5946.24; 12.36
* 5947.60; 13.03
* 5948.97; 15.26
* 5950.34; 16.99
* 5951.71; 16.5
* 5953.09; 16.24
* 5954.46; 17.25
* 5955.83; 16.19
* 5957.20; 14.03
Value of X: -1.2 angstrom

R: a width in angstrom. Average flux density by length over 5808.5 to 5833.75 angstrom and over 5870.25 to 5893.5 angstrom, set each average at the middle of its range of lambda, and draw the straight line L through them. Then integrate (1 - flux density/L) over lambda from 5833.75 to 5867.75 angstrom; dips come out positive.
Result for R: 0.49 angstrom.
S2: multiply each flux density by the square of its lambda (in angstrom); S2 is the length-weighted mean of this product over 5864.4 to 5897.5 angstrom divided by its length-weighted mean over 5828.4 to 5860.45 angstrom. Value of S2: 1.0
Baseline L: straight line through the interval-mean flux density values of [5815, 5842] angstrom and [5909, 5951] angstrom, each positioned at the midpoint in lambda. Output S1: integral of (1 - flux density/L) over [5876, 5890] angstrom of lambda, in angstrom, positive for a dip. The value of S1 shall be 0.0 angstrom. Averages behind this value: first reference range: 18.6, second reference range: 16.4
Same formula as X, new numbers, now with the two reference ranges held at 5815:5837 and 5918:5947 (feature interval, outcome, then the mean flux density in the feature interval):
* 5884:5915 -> 0.5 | 16.8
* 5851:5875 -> 0.5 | 17.6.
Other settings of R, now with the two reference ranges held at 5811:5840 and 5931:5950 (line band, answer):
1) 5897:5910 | -1.2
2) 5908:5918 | -0.7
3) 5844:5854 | 0.2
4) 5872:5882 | -0.2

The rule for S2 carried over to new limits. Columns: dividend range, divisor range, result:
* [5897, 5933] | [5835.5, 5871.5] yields 1.03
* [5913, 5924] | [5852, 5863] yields 1.02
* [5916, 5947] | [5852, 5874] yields 0.95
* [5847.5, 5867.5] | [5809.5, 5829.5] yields 0.93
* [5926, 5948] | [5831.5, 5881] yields 0.91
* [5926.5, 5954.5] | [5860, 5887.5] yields 0.91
